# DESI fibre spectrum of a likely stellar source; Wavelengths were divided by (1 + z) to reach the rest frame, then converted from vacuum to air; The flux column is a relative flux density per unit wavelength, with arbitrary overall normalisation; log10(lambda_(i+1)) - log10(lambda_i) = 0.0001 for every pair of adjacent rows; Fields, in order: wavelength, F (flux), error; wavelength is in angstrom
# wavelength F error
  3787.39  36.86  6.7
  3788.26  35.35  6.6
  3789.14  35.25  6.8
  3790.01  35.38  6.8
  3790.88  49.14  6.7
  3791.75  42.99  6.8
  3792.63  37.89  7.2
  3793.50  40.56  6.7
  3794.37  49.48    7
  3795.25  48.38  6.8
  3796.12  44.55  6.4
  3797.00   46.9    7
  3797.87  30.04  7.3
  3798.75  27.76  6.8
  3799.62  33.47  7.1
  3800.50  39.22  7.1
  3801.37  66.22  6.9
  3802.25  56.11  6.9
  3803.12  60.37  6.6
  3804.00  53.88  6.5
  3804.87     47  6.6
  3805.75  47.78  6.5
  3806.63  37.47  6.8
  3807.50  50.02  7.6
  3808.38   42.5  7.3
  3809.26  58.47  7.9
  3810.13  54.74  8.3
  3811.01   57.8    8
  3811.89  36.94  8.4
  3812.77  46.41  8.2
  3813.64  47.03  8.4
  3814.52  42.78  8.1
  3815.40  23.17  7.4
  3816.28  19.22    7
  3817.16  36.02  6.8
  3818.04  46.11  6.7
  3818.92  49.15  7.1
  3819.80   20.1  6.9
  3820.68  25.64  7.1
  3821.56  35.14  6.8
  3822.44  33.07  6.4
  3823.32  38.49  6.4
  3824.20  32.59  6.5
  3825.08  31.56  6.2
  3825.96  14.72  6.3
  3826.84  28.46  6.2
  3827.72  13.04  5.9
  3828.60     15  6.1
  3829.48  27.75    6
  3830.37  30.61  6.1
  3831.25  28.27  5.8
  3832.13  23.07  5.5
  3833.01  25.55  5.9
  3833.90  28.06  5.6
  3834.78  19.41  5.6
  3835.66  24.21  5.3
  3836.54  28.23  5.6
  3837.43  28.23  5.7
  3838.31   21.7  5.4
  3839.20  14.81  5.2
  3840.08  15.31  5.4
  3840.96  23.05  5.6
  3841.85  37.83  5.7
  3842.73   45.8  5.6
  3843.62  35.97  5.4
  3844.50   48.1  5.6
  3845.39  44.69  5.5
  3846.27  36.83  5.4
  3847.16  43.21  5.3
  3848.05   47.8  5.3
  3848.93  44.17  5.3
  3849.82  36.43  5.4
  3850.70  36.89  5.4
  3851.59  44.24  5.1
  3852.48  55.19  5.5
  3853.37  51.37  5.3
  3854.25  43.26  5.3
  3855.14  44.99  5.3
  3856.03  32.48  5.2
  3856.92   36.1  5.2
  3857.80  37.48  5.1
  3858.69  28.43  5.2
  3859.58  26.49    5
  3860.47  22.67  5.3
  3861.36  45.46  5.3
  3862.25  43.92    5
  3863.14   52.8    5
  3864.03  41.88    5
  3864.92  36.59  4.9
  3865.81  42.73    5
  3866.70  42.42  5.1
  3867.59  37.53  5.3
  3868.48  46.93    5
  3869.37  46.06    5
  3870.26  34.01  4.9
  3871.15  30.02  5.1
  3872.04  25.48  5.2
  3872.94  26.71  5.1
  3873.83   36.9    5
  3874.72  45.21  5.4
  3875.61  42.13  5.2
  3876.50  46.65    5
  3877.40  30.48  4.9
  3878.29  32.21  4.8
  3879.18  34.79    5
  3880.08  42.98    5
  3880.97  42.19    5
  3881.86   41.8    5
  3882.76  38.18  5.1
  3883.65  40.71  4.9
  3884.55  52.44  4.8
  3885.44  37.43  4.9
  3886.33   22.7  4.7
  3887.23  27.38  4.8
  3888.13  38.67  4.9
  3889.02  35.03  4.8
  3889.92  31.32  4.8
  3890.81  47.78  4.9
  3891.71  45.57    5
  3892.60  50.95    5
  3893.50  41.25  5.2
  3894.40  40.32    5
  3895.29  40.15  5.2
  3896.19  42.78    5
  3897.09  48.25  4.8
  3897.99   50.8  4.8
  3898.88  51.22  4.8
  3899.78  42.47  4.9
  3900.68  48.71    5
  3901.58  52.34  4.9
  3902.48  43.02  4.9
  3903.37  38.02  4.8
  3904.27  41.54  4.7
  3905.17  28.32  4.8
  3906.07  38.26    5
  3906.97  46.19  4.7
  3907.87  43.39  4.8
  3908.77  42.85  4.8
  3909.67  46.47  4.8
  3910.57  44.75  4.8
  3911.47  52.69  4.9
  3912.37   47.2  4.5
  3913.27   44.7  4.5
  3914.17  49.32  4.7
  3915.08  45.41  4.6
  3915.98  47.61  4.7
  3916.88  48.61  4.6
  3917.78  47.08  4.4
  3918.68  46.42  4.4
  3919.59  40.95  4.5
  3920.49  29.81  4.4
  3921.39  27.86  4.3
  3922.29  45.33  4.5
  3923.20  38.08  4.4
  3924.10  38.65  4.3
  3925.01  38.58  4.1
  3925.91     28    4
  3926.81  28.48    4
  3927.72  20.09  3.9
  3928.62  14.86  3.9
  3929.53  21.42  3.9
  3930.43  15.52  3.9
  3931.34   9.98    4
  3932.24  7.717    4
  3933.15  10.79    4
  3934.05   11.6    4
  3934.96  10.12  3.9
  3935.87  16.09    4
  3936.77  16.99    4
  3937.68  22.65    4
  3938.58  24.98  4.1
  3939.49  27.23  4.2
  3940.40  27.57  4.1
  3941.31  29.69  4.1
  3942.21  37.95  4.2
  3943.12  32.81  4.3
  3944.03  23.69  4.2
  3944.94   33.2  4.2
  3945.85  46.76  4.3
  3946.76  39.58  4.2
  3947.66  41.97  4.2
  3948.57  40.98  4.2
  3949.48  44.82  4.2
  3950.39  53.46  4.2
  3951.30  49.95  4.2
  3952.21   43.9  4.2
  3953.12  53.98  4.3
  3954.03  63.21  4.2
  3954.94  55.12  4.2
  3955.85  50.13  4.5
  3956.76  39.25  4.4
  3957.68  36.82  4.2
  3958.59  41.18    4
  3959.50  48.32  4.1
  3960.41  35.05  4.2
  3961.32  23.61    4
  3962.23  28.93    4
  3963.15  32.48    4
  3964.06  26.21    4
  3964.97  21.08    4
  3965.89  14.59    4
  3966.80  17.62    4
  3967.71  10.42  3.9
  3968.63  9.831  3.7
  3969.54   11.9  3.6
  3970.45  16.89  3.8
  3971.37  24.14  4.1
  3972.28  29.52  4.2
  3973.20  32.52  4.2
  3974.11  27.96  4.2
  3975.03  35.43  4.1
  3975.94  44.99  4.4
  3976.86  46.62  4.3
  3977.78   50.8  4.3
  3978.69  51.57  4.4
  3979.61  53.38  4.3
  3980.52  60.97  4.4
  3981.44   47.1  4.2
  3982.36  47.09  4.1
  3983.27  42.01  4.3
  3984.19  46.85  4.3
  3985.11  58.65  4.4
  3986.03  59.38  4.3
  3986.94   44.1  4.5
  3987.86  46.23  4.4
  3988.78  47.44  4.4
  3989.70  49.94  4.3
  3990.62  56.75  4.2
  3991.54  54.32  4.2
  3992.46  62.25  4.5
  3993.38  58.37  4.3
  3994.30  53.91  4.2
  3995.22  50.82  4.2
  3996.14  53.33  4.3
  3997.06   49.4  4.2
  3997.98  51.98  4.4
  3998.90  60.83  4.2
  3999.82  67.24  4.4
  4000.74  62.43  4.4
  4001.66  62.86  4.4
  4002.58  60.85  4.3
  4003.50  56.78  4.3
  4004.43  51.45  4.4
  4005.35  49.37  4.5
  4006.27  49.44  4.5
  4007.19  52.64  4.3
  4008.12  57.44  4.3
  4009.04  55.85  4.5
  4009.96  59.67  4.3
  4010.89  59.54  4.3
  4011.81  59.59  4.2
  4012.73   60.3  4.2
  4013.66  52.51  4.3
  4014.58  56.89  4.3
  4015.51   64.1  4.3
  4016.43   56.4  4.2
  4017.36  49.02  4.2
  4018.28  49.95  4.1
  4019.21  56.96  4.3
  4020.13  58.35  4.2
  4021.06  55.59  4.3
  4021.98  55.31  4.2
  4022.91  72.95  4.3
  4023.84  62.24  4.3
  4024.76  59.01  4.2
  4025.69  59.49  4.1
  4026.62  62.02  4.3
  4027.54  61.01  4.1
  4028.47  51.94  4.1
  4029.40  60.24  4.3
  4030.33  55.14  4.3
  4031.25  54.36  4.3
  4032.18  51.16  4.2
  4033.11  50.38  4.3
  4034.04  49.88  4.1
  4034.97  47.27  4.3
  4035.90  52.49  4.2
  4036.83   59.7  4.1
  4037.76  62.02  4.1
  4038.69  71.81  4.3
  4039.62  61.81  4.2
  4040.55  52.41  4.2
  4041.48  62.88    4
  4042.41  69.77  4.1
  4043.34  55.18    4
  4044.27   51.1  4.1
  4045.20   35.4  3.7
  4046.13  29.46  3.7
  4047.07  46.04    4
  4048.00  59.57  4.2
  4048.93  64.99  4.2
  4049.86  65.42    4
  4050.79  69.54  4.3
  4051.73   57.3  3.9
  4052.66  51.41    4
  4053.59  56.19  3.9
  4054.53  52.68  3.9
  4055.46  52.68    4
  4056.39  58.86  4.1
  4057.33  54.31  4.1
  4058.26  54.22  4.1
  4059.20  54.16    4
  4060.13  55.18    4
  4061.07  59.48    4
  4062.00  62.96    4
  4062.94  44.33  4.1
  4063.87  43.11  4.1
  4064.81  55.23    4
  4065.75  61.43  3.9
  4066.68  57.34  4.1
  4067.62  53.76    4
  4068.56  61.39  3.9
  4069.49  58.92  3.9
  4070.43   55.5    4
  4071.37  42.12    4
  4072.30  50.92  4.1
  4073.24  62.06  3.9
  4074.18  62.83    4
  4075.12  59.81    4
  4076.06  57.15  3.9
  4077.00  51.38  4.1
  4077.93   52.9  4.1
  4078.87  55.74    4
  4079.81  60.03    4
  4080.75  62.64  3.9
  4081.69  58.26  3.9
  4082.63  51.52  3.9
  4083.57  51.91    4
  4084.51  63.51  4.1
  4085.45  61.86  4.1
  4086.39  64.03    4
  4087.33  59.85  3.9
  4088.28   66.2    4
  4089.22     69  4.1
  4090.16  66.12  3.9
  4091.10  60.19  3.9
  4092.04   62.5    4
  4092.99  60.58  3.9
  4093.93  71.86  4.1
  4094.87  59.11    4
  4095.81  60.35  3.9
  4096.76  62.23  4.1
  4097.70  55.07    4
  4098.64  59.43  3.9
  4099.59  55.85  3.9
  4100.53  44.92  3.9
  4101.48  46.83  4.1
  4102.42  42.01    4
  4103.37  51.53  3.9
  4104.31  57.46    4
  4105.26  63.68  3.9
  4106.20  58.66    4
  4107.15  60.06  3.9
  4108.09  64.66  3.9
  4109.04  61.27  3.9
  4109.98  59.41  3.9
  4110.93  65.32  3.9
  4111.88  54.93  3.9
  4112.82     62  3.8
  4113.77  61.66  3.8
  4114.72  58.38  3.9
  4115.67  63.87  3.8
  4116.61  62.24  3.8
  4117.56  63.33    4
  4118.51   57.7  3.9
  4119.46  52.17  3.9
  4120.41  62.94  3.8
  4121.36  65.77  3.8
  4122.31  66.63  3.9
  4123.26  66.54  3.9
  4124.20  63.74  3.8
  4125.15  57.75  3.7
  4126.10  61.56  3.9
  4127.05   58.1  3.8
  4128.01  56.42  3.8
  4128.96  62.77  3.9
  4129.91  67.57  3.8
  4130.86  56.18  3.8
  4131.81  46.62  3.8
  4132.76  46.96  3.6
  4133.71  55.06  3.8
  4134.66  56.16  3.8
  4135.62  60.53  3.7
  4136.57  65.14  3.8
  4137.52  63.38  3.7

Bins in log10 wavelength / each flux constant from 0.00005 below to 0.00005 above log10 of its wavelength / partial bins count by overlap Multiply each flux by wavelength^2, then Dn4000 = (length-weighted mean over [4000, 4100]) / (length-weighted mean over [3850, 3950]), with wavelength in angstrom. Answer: 1.67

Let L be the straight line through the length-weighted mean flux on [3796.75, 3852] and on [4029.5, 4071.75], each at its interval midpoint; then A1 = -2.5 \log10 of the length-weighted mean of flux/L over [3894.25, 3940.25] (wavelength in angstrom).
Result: 0.23 mag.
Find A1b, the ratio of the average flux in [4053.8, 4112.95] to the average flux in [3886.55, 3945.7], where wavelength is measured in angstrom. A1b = 1.6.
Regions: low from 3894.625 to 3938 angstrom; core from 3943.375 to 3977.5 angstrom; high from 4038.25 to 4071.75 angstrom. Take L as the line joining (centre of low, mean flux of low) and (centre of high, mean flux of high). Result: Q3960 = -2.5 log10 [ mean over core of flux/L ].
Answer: 0.19 mag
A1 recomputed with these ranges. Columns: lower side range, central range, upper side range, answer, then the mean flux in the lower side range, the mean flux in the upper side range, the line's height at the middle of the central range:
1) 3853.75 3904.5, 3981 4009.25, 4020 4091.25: -0.06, 39.8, 56.9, 51.1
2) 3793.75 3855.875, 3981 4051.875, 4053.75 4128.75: -0.06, 37.4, 58.3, 52.4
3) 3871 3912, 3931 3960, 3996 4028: 0.38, 40.7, 57.6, 48.3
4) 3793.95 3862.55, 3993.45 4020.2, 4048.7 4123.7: -0.09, 37.1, 58.4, 51.8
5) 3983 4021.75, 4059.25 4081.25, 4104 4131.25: 0.05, 55.1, 61.2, 58.7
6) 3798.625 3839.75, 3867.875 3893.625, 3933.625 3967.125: -0.10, 35.5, 34.2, 34.9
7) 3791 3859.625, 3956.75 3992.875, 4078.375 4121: 0.28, 37.3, 59.4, 49.4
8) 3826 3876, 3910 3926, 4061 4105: -0.04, 34.7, 57.3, 41.2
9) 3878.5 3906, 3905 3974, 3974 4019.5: 0.36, 41.2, 53.5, 46.7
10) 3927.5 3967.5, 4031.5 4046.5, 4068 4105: -0.12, 31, 57.9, 48.7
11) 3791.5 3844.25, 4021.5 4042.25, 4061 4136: -0.10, 36.1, 58.4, 53.1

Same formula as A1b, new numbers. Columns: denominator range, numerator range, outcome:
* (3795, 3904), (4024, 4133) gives 1.51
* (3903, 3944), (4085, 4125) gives 1.85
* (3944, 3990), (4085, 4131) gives 1.53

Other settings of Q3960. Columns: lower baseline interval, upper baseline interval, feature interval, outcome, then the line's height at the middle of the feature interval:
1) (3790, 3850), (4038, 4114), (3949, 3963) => 0.084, 47.8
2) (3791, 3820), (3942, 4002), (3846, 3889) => 0.118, 43.4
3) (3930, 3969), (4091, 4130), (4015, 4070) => -0.187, 47.5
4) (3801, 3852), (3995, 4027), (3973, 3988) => 0.145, 53.8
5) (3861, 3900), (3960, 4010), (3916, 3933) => 0.344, 41.9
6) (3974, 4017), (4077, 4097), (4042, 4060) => 0.064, 57.9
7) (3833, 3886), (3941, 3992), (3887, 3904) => -0.138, 38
